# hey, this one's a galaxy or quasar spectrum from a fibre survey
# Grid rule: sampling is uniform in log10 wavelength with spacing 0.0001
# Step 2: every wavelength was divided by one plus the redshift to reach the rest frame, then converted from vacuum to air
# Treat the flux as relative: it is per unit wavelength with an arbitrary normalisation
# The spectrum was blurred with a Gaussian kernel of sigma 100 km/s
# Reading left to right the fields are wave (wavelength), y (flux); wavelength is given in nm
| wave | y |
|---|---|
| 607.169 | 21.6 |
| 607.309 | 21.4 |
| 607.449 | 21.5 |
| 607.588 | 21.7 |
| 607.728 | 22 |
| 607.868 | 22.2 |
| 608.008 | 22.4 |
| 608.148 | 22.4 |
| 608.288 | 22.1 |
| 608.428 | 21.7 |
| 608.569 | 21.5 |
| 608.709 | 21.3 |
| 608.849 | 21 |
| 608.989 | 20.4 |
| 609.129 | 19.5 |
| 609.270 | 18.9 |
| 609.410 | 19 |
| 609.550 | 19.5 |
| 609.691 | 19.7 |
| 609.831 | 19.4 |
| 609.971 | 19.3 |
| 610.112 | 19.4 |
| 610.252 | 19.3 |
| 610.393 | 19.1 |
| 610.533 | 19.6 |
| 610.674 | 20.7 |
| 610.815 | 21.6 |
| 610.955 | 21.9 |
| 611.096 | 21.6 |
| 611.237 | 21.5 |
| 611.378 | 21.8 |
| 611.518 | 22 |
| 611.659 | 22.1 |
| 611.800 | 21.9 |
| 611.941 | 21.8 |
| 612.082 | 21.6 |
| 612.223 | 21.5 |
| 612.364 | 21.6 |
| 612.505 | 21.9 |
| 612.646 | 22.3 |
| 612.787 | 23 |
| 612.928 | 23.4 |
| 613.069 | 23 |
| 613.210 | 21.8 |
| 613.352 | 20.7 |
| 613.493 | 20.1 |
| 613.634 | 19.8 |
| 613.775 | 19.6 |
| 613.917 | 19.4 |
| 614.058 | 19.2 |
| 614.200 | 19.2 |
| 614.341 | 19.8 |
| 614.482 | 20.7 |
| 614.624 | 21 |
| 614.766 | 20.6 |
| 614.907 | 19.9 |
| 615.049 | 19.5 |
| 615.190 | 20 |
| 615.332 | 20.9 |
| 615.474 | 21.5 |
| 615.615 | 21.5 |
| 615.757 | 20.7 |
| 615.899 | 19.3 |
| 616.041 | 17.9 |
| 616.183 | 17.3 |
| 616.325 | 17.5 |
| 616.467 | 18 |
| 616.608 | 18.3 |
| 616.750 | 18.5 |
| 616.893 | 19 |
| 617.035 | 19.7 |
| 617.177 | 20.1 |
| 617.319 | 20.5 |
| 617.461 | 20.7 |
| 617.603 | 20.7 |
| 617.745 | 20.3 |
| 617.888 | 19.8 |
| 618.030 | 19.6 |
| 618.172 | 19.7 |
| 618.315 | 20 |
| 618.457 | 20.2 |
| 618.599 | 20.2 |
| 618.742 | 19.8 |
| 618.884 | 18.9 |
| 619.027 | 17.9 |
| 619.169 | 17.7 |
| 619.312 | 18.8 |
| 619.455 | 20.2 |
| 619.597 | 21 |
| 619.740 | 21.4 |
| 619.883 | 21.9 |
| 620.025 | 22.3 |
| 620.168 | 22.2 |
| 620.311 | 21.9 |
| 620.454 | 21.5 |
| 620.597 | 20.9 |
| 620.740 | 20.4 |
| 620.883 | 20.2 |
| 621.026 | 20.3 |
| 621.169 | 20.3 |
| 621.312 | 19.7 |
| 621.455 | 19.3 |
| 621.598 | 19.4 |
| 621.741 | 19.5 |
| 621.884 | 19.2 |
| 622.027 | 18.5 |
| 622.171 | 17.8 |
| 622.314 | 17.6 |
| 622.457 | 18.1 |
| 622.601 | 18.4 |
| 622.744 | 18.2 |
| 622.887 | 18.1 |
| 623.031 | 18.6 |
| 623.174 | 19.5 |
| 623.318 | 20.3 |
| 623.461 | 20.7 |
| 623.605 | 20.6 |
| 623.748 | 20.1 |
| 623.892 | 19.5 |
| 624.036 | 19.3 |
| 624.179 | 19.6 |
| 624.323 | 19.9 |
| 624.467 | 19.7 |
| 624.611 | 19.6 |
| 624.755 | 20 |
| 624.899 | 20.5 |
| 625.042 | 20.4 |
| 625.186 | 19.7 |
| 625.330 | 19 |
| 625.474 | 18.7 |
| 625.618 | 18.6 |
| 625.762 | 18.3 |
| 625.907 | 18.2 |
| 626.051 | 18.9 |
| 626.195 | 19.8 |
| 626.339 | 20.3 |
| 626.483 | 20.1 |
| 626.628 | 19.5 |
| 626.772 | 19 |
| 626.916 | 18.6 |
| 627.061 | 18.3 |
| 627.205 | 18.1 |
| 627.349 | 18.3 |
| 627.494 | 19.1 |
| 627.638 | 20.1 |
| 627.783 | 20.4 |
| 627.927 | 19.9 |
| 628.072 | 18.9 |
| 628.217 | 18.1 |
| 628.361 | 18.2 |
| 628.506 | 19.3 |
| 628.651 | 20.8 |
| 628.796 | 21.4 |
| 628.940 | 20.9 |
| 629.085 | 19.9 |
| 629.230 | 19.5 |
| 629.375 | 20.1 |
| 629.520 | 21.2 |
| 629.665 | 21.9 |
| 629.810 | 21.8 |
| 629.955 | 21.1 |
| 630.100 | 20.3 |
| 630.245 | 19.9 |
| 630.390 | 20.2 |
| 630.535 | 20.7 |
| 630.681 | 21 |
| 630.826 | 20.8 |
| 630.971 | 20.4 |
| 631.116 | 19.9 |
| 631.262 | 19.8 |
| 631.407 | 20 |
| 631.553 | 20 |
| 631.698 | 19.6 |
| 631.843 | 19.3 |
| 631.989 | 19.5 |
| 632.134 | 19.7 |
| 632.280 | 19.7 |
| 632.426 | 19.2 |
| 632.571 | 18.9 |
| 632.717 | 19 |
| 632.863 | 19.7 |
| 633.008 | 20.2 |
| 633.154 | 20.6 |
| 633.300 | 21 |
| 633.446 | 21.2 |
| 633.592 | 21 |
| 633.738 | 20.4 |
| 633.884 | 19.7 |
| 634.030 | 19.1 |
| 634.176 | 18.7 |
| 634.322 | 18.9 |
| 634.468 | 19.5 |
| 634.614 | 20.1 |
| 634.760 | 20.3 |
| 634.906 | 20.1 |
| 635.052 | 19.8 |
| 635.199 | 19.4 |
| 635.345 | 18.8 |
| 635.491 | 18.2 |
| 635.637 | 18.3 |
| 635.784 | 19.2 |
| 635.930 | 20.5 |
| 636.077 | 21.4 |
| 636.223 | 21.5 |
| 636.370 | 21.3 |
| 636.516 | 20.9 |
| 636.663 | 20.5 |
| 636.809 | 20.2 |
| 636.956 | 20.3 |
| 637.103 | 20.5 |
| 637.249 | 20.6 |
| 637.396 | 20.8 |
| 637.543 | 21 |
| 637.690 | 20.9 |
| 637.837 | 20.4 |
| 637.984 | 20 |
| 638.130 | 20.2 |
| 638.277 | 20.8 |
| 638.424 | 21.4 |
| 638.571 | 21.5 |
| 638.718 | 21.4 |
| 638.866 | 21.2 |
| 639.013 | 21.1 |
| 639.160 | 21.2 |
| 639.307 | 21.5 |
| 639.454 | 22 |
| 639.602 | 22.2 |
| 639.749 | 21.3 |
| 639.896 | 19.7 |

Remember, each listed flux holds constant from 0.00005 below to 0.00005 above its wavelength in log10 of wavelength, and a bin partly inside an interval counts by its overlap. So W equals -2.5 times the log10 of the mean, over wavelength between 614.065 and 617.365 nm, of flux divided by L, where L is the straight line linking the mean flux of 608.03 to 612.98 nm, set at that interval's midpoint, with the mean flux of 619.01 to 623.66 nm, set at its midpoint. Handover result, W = 0.04 mag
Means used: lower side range 21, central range 19.6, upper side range 19.8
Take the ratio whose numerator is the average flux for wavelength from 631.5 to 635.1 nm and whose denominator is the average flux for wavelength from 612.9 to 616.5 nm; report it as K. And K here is 0.99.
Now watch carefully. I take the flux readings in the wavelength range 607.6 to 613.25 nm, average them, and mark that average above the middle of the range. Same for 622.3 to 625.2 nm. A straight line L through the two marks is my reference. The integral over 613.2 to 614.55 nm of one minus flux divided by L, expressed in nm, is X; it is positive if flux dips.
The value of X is 0.05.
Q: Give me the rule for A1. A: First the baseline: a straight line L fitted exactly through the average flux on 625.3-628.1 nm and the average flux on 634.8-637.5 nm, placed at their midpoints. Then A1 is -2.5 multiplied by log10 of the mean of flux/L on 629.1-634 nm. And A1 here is -0.03 mag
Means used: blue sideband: 19.1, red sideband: 20.1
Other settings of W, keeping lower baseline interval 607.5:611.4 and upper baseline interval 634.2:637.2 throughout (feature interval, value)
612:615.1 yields -0.015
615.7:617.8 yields 0.071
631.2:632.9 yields 0.030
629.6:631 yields -0.037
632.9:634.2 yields -0.012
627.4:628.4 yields 0.052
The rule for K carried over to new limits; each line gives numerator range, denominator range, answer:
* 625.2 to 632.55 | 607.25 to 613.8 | 0.93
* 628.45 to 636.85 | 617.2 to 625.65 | 1.02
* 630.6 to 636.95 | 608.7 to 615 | 0.96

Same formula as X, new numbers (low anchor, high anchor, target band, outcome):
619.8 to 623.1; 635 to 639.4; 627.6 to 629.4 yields 0.03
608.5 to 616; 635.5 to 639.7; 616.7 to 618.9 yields 0.09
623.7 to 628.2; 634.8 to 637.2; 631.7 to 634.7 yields 0.02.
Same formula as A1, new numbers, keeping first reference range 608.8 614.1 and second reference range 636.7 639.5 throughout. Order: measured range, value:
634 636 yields 0.08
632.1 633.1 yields 0.07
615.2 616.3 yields 0.06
